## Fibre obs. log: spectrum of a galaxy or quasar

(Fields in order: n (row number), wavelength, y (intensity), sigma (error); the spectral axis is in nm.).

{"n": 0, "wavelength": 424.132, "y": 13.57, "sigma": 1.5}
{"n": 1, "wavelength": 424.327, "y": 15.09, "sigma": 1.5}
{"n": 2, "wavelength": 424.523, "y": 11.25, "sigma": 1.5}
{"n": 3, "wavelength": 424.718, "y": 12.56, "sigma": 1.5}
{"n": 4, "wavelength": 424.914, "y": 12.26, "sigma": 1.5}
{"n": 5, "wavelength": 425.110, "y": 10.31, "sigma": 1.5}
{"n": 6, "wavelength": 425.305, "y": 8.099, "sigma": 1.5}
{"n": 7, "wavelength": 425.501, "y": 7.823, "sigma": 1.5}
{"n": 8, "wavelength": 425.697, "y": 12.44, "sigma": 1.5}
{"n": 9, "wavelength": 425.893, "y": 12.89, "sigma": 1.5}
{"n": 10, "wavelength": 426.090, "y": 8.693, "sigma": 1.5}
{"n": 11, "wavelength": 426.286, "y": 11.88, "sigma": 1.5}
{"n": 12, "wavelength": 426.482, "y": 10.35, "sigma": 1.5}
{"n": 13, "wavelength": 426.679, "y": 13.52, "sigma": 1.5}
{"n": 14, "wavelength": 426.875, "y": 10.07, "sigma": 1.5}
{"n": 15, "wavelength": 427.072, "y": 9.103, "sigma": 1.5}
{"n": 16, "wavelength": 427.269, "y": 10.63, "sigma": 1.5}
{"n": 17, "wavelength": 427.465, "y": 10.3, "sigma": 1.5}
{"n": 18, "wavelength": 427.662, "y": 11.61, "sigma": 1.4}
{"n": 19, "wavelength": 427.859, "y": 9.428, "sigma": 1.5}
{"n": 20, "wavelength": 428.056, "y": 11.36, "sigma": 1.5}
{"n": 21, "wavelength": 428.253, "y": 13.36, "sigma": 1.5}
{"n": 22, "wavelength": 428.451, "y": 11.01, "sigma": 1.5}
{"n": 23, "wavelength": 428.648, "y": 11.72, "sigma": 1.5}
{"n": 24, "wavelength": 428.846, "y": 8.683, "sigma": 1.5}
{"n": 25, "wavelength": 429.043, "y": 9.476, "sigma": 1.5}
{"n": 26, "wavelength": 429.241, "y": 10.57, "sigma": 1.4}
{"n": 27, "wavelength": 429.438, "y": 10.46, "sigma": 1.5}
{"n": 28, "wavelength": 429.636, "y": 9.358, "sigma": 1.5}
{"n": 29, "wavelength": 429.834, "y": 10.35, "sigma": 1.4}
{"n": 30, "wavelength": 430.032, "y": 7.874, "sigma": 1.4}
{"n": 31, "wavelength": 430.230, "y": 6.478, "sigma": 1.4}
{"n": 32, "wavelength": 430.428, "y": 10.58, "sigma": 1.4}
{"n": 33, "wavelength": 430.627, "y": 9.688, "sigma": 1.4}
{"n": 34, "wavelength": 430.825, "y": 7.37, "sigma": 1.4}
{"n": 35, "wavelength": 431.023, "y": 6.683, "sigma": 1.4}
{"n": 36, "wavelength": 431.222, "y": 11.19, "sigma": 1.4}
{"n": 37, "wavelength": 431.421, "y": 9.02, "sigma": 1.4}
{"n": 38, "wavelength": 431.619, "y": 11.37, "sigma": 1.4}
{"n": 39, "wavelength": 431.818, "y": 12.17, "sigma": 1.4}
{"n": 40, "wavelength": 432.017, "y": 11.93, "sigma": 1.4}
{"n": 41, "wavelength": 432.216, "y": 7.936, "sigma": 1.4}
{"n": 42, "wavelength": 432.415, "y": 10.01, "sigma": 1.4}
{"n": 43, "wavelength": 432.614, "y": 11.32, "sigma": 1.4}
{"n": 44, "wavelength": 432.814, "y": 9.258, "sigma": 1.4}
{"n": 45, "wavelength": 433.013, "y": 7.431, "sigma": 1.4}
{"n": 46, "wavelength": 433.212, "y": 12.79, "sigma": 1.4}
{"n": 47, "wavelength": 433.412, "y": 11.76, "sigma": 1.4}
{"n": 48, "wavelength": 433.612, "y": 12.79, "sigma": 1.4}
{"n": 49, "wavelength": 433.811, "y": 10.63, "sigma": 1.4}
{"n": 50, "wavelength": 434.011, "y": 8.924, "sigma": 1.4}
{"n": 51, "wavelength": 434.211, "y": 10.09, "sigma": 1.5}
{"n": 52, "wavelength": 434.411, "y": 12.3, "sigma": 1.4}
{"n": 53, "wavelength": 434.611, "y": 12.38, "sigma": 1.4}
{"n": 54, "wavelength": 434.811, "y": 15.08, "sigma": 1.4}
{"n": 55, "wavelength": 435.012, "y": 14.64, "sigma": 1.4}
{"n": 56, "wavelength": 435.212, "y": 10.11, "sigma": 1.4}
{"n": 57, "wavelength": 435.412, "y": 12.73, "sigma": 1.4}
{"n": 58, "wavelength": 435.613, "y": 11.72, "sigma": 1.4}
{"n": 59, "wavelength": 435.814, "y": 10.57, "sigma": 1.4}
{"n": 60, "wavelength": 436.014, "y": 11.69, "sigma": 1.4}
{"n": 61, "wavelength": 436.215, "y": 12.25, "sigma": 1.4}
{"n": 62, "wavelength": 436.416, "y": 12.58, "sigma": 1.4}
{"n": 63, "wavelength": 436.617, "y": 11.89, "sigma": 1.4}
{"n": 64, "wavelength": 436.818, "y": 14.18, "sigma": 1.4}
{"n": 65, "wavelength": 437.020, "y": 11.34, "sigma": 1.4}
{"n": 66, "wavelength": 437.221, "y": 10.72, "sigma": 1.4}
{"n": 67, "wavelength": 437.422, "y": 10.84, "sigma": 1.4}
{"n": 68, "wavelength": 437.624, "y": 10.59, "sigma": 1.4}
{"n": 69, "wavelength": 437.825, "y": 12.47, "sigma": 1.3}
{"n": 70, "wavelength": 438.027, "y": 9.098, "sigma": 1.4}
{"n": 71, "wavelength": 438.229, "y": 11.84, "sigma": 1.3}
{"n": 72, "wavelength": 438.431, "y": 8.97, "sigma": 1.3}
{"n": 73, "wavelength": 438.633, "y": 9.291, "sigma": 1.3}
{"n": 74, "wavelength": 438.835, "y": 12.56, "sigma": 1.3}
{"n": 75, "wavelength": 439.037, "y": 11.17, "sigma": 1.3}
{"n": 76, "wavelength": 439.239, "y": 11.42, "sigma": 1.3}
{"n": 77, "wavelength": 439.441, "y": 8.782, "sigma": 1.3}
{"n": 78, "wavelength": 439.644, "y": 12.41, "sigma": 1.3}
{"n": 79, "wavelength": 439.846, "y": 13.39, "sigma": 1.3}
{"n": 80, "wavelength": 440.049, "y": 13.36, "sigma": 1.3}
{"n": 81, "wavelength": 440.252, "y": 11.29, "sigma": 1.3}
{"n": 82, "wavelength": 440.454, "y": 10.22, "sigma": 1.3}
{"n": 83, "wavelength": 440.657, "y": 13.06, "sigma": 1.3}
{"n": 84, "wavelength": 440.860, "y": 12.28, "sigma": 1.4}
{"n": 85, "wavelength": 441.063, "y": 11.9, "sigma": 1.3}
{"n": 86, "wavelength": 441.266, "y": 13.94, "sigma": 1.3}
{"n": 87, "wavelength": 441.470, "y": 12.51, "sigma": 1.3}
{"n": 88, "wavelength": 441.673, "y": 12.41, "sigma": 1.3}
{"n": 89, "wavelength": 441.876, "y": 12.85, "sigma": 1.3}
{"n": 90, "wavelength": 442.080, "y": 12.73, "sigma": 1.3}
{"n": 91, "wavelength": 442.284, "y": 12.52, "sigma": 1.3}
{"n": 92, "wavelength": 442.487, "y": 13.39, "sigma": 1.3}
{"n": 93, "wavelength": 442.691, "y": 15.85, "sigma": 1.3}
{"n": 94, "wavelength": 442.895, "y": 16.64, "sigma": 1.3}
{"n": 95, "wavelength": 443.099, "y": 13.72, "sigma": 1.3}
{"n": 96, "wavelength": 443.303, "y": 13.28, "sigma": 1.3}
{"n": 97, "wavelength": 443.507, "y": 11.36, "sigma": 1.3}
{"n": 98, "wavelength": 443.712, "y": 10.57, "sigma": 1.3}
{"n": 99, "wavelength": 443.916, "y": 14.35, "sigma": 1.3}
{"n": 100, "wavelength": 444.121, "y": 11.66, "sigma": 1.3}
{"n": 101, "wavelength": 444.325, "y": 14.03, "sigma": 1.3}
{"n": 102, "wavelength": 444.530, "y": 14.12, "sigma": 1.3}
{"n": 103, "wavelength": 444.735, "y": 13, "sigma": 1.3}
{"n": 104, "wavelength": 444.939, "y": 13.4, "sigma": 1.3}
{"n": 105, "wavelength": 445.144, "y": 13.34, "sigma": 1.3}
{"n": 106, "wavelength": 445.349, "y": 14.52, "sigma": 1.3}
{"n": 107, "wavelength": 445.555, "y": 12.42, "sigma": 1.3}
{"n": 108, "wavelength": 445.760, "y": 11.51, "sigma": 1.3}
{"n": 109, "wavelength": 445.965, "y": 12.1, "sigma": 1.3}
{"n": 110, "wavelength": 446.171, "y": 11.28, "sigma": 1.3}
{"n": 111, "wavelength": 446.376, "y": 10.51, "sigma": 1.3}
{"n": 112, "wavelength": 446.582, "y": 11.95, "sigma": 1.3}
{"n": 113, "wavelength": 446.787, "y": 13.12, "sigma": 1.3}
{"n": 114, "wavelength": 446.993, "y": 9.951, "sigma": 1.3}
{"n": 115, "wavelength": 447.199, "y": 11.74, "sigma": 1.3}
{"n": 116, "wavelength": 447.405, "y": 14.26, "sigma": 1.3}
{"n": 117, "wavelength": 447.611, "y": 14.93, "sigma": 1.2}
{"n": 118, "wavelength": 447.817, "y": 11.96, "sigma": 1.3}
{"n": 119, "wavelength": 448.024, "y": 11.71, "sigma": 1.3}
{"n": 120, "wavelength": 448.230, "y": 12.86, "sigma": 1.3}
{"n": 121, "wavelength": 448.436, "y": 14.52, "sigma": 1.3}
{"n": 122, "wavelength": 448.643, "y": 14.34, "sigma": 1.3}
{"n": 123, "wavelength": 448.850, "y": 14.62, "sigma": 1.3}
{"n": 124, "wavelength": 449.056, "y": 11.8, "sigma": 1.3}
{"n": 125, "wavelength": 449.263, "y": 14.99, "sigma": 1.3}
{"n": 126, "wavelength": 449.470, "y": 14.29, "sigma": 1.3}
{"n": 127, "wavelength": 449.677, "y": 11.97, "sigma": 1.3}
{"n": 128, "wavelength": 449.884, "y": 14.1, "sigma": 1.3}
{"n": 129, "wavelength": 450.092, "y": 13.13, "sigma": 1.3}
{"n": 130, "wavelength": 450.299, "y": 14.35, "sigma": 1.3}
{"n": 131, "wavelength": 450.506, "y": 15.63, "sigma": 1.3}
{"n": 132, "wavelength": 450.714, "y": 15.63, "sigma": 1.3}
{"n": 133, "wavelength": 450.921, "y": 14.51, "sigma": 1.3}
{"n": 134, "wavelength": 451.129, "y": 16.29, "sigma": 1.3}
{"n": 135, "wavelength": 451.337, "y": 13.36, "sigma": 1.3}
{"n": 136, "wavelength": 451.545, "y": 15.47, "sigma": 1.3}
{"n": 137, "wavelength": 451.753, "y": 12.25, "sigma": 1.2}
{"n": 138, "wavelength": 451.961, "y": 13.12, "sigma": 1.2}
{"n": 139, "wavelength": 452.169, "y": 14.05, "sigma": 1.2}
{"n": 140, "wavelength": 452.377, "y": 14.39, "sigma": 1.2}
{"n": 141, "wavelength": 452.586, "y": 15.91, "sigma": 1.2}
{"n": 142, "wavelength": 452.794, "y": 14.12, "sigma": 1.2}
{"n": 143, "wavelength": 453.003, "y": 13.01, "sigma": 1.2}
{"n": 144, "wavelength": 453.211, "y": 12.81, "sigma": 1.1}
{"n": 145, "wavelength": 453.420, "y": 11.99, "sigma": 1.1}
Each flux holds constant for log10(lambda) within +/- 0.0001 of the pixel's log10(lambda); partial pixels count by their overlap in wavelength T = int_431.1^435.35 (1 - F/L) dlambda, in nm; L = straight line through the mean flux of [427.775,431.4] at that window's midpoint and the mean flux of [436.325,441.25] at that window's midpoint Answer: -0.259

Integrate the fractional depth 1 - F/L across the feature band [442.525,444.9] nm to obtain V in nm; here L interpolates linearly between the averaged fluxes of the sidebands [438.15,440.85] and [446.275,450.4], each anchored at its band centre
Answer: -0.26 nm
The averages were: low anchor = 11.4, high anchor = 13.1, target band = 13.5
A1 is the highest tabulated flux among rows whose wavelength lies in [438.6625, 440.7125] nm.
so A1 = 13.39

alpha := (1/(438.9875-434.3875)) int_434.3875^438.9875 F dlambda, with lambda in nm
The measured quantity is 11.7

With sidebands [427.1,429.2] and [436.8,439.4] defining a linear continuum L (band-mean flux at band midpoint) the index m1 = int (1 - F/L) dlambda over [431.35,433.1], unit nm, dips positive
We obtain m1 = 0.12 nm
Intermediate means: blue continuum 10.7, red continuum 11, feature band 10.1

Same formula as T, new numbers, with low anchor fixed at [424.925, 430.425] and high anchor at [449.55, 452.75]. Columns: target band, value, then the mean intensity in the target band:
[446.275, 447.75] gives 0.13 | 12.3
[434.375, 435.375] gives -0.12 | 12.9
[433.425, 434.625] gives 0.03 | 11.1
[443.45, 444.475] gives 0.04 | 12.5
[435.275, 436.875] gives -0.05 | 12.1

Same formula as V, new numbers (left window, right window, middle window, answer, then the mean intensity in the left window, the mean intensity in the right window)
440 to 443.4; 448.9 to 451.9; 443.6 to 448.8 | 0.330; 13.1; 14.1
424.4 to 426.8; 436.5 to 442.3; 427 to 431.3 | 0.513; 11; 11.7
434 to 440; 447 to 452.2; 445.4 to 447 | 0.167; 11.6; 13.8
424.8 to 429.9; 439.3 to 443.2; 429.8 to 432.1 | 0.343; 10.6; 12.8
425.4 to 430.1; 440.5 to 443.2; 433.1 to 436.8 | -0.005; 10.6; 13.3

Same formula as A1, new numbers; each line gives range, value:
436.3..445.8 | 16.64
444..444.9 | 14.12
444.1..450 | 14.99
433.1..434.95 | 15.08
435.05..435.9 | 12.73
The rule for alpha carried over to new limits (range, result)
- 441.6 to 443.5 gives 13.6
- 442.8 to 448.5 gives 12.8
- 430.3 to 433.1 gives 9.69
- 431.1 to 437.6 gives 11.3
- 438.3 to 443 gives 12.3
